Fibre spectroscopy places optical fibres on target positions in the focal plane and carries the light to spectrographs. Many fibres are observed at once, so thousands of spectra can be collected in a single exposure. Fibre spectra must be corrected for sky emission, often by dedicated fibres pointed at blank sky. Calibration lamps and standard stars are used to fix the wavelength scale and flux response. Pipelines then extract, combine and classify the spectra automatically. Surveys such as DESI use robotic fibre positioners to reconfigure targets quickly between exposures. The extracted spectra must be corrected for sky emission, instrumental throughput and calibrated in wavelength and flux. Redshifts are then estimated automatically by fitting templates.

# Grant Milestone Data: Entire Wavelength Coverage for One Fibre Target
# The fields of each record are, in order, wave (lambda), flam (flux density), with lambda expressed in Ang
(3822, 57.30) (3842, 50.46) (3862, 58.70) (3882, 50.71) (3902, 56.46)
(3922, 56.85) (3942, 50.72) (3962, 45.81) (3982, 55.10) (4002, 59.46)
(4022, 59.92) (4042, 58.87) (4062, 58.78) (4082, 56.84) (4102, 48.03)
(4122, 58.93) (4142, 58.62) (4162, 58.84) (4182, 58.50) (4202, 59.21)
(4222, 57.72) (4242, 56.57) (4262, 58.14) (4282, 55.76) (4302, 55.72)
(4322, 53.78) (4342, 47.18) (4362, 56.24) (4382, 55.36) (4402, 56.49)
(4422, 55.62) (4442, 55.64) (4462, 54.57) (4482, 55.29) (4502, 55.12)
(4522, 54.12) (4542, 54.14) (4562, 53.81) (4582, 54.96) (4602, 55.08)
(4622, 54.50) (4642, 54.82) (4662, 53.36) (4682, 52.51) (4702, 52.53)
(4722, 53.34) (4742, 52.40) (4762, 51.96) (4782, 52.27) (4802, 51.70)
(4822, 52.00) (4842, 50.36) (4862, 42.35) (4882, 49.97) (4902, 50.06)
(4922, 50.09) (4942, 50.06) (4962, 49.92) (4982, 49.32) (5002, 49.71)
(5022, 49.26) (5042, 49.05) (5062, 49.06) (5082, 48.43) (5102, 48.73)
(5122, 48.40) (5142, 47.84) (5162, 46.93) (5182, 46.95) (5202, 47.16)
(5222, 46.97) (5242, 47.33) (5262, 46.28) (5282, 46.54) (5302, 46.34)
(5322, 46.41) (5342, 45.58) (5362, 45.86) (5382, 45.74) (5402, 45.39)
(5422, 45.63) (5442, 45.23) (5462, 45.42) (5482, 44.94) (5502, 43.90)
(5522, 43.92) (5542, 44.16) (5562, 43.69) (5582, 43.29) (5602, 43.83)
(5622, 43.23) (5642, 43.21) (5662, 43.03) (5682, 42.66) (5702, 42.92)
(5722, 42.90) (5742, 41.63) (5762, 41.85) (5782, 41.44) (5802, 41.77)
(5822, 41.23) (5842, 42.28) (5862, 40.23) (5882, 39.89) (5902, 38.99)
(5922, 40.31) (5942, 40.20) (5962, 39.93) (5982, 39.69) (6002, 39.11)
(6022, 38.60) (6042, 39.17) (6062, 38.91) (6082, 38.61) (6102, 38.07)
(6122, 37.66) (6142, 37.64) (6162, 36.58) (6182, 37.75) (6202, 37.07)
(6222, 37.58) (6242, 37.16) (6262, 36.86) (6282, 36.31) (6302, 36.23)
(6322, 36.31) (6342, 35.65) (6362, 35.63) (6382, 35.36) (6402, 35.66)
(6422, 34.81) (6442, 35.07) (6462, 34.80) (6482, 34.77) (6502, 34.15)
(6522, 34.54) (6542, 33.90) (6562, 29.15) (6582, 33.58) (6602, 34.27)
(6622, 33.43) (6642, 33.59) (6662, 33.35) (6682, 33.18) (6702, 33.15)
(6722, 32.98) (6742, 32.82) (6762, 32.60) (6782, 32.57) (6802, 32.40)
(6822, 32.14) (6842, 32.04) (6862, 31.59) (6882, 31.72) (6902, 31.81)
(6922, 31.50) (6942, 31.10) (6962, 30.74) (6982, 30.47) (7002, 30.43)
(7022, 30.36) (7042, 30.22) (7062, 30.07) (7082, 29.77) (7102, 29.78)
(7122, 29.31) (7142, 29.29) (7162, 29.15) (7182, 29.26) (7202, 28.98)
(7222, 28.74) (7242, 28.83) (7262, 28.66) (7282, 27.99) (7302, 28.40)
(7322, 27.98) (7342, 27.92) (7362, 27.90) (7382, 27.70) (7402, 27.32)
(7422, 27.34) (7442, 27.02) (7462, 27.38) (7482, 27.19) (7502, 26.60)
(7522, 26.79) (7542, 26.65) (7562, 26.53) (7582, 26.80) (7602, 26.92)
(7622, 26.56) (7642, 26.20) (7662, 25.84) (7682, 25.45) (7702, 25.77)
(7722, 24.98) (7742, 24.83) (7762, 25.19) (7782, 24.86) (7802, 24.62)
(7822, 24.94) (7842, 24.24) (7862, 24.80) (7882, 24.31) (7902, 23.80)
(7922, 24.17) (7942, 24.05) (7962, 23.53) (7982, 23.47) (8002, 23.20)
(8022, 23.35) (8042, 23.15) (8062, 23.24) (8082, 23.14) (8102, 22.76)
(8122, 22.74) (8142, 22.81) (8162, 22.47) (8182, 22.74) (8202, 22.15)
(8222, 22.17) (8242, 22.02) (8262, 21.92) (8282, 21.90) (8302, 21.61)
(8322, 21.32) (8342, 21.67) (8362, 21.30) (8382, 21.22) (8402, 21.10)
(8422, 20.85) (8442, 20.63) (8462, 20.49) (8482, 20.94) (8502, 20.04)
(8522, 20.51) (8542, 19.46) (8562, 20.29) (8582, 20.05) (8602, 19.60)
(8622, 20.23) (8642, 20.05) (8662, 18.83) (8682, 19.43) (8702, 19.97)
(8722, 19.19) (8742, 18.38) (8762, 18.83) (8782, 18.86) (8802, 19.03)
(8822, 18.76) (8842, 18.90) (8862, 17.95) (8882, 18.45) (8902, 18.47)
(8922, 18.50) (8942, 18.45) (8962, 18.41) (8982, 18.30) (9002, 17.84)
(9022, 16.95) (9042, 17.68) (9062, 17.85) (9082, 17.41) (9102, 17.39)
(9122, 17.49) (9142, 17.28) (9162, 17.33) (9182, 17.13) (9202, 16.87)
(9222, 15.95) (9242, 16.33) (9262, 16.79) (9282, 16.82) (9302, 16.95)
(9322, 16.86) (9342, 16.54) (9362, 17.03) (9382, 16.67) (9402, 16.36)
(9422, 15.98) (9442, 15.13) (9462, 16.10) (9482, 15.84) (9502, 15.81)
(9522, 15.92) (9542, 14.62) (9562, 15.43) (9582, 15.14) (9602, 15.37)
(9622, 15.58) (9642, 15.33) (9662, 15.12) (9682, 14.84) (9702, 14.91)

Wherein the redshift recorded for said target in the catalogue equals 0.000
